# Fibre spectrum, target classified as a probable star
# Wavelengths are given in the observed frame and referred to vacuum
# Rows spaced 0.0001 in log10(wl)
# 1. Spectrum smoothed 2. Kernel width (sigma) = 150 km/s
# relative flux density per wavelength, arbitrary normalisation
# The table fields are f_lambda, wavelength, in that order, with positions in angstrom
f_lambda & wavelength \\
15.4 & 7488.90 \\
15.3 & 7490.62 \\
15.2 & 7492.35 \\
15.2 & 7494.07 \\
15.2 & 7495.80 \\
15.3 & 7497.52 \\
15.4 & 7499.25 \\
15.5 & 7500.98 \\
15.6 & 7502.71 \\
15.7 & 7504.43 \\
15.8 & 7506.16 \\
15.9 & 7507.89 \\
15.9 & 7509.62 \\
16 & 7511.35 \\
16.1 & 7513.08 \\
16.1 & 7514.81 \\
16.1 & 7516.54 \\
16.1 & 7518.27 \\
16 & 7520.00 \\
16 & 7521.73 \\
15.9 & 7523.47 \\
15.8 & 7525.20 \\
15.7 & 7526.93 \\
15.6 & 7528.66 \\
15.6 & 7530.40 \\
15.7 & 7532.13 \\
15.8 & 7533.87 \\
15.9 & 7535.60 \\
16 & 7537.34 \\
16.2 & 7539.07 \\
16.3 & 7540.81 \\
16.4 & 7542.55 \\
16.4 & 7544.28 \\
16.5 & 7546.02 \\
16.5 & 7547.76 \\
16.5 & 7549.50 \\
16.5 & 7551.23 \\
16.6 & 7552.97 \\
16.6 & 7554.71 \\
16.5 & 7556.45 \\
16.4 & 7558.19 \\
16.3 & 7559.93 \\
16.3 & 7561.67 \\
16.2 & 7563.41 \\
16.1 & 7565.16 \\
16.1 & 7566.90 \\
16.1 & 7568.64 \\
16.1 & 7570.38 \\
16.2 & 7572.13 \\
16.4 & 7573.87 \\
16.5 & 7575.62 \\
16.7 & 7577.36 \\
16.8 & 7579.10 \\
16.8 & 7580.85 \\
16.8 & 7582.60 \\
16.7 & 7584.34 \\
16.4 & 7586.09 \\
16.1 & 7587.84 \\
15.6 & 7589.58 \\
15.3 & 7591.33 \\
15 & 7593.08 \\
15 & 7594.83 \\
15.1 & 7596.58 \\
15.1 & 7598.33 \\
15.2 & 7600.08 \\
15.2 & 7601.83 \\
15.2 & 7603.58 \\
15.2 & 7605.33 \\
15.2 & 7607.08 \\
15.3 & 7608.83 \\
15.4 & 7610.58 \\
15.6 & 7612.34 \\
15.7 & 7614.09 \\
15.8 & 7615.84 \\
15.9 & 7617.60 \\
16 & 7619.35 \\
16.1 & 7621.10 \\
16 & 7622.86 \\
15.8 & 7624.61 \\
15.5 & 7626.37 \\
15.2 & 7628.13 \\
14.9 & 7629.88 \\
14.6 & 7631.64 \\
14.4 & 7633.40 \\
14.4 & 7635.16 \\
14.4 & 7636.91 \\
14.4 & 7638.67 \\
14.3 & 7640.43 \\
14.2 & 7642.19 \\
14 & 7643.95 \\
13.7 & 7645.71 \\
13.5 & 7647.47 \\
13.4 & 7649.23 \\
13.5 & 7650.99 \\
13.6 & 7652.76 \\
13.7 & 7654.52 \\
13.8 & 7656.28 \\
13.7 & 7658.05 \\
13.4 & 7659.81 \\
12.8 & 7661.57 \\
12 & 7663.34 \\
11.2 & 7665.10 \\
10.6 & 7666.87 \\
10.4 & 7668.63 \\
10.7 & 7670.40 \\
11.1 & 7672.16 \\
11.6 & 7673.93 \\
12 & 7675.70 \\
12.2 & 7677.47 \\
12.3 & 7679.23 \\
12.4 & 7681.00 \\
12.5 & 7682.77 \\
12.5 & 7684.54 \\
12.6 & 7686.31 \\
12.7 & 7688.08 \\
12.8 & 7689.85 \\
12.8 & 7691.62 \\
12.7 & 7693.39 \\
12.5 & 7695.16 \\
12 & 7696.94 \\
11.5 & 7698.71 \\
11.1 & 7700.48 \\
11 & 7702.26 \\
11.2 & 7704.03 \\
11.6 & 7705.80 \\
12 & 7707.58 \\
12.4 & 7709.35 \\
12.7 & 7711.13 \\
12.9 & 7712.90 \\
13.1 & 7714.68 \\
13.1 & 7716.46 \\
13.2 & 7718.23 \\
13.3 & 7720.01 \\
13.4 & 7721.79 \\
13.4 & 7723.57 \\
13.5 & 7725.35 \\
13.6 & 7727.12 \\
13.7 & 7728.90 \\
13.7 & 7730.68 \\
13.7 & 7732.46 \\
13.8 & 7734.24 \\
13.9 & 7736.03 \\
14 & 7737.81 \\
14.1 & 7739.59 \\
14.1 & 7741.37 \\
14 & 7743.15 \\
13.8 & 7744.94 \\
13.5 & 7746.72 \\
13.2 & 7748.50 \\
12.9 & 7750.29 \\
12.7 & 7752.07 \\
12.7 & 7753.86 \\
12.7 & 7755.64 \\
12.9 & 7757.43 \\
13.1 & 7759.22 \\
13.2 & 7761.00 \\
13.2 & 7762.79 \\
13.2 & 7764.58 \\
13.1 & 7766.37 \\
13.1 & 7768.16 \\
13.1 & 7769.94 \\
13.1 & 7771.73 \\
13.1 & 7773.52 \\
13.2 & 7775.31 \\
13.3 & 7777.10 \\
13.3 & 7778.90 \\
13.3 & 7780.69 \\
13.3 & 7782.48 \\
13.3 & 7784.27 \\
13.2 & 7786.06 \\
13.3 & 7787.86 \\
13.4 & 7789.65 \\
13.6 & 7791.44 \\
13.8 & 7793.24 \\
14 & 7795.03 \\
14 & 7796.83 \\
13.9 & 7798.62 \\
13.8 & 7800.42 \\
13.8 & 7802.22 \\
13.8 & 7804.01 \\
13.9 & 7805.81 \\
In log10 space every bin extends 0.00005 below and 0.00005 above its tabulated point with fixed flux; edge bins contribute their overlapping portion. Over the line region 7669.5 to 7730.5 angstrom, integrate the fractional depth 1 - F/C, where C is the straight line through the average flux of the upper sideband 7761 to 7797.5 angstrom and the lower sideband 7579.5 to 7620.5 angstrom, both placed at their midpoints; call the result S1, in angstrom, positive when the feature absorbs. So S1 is 8.1 angstrom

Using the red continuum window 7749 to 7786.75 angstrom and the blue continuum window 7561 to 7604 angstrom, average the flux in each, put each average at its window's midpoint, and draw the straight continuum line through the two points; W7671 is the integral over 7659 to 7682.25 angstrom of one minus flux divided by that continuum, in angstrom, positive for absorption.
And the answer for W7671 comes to 4.5 angstrom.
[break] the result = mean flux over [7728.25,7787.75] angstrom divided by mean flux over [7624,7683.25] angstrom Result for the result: 1.01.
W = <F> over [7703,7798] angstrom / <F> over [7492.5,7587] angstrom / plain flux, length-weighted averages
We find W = 0.82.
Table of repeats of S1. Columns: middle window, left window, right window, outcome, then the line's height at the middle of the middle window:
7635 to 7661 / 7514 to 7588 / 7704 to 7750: 1.4 angstrom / 14.6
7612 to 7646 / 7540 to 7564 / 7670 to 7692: -2.8 angstrom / 13.9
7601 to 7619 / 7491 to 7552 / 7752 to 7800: -0.6 angstrom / 15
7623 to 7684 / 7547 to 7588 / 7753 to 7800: 7.6 angstrom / 15.1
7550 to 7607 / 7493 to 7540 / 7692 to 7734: -4.7 angstrom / 14.8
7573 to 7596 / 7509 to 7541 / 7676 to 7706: -2.5 angstrom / 14.6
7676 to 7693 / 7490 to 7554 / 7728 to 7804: 2.1 angstrom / 14.3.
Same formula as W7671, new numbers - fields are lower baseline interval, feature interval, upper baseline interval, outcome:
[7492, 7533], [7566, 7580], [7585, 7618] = -0.8 angstrom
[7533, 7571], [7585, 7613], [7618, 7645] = 0.2 angstrom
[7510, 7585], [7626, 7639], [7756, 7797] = 0.4 angstrom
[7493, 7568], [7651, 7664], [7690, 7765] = 0.7 angstrom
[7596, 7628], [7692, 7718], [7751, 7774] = 3.3 angstrom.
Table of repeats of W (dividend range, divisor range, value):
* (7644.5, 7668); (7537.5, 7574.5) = 0.79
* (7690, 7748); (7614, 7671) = 0.93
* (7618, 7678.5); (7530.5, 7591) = 0.83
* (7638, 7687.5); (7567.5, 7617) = 0.80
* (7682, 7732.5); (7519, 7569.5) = 0.78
